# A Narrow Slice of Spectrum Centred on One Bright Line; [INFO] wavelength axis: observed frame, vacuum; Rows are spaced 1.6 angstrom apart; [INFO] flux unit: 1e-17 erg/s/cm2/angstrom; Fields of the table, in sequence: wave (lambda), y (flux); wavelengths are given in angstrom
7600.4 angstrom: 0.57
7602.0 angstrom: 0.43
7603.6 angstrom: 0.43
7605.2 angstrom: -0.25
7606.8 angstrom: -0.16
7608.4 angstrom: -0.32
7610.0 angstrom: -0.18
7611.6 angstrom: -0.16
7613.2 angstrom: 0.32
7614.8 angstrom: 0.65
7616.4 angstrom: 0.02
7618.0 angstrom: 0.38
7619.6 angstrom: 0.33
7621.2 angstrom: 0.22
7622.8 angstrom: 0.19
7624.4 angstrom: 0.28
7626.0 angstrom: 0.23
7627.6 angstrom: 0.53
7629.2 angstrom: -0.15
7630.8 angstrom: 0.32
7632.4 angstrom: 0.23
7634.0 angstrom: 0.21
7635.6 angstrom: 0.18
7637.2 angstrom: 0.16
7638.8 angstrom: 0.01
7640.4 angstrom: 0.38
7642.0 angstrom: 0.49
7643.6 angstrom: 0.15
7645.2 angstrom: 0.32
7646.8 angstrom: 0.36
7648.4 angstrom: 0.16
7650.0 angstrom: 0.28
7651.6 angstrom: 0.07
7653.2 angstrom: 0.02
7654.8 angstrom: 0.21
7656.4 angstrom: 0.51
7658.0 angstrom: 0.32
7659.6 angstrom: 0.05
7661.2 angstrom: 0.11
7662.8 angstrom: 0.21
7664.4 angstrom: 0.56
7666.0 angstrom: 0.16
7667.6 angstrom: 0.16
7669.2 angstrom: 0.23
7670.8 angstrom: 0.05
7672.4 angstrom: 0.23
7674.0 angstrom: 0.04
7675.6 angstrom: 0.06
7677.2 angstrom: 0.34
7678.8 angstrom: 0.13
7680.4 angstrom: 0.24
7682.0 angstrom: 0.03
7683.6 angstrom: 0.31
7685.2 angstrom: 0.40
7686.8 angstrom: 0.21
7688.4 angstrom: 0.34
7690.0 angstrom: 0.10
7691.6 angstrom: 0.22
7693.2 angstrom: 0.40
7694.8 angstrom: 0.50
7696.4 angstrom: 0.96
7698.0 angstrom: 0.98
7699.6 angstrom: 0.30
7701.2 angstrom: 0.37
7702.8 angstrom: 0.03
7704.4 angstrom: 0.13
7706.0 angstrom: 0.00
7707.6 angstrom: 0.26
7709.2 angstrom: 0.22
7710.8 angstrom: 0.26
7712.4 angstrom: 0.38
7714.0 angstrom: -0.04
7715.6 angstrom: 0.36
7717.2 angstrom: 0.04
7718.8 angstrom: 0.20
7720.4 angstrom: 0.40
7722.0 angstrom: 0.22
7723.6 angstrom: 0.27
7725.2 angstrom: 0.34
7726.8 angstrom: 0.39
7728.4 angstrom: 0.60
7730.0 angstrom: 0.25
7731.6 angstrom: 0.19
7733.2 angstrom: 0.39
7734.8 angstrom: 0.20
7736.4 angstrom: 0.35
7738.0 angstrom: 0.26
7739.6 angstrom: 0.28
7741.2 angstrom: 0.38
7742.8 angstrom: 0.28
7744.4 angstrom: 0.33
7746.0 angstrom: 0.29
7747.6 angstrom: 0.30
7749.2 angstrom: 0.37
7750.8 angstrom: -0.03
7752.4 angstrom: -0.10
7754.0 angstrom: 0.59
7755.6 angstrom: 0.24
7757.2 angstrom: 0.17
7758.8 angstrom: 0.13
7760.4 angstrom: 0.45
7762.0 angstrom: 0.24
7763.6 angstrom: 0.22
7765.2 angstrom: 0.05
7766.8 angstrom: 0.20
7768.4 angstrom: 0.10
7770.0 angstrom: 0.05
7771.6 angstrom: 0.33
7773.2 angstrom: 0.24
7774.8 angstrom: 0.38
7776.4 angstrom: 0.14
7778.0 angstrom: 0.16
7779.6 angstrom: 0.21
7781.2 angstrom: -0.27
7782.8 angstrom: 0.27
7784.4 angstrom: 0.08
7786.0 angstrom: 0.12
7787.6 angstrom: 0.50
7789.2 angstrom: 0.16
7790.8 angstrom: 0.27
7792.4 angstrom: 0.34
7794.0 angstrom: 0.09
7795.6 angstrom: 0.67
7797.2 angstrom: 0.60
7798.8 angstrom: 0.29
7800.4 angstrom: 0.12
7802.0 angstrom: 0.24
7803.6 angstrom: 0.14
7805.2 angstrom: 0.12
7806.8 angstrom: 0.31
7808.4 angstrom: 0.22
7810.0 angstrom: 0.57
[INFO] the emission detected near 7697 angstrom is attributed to Hgamma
